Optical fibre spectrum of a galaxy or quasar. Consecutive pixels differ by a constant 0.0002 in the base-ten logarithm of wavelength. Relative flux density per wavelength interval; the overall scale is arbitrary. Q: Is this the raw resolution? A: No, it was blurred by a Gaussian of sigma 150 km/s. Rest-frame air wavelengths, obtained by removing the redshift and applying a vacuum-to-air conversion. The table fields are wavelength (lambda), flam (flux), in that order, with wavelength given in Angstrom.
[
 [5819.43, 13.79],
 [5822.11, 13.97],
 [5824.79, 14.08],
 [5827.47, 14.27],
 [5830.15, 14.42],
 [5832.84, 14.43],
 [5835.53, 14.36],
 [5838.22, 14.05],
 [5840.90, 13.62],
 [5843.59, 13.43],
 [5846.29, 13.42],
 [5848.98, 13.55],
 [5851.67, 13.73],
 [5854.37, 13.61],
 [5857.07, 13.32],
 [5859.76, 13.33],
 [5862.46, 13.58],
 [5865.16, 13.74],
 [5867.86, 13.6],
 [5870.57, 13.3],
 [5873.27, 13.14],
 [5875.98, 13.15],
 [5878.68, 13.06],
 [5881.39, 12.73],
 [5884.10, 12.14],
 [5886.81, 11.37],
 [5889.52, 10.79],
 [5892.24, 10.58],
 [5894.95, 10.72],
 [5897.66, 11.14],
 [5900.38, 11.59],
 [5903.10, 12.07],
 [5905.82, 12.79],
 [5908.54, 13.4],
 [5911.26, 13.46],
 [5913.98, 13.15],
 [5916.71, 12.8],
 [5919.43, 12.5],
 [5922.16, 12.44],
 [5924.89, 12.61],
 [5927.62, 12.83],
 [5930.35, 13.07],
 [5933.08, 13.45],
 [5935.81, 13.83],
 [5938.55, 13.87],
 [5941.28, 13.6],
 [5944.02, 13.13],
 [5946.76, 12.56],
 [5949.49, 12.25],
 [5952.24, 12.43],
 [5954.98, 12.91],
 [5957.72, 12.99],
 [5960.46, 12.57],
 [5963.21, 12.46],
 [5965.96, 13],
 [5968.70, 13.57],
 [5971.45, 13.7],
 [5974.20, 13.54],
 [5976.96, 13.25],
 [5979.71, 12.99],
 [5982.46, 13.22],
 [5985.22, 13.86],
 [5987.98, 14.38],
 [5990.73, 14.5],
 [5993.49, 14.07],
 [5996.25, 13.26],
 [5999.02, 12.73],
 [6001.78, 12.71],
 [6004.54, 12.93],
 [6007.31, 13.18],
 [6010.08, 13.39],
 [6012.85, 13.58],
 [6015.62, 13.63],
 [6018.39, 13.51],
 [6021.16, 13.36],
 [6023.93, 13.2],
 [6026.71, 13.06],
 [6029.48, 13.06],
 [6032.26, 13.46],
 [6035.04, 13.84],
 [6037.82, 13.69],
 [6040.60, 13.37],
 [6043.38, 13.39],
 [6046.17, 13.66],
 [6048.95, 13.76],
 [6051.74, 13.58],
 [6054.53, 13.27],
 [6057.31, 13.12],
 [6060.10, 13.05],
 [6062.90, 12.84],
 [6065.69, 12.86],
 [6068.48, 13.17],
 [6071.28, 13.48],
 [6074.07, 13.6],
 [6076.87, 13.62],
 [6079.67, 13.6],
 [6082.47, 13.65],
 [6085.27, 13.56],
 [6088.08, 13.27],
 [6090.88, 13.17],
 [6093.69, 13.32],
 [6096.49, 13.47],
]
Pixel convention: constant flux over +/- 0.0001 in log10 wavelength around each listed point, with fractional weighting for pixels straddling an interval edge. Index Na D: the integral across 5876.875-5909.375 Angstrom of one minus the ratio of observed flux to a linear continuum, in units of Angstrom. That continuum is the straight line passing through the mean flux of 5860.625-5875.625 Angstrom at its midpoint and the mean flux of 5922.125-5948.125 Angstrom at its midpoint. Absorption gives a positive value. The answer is 3.6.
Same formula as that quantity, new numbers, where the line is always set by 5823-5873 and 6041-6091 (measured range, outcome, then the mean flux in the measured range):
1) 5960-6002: 0.4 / 13.4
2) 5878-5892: 1.9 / 11.8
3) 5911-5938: 1.2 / 13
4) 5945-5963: 1.3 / 12.6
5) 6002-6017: 0.2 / 13.3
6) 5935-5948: 0.2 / 13.4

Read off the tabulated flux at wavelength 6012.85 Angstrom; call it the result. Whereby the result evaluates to 13.58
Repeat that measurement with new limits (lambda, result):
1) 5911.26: 13.46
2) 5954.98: 12.91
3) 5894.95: 10.72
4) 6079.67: 13.6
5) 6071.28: 13.48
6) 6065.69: 12.86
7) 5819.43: 13.79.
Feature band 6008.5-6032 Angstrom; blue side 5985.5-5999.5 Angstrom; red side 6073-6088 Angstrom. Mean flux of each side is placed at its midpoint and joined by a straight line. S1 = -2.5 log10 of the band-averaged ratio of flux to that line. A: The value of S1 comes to 0.03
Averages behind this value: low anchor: 13.9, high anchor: 13.6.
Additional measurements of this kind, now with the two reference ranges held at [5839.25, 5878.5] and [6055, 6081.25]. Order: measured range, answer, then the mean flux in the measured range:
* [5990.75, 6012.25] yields 0.00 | 13.3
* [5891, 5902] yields 0.21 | 11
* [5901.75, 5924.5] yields 0.05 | 12.8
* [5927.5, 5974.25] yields 0.02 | 13.1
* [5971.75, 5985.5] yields 0.00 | 13.4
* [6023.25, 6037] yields 0.00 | 13.3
